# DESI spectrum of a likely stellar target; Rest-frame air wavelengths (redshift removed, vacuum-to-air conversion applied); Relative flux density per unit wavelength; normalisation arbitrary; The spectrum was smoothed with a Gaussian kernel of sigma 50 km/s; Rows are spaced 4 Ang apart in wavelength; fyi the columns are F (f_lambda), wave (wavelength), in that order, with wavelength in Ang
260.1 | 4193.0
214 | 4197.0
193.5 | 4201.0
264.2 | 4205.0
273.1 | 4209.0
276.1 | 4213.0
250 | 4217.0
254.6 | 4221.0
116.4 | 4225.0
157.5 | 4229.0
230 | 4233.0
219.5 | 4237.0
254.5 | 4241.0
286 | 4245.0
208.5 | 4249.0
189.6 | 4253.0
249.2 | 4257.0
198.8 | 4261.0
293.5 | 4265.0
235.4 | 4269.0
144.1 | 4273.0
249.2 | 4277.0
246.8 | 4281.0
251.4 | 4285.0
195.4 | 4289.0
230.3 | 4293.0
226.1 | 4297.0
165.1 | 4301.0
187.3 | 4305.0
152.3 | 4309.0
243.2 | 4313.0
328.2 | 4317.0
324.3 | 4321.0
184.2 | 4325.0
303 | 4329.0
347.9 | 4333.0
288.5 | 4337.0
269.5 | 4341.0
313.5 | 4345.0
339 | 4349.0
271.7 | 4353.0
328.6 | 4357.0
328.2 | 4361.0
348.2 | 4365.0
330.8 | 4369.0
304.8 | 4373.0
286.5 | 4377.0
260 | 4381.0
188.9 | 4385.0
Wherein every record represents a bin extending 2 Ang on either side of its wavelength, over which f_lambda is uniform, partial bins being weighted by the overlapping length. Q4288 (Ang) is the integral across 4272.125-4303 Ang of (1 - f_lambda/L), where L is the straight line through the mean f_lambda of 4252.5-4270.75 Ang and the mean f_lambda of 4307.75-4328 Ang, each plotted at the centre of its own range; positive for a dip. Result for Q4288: 3.54 Ang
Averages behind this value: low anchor 237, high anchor 253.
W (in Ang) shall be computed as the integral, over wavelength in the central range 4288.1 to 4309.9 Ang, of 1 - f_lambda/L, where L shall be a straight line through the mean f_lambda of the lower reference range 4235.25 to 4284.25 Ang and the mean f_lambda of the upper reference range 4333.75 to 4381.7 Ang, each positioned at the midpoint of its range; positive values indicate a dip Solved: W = 5.6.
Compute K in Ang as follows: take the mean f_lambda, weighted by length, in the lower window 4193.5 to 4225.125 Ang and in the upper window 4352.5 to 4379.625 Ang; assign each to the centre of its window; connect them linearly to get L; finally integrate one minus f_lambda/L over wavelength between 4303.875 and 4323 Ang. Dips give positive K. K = 2.7 Ang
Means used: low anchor 238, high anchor 315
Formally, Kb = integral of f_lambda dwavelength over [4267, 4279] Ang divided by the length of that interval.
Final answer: 210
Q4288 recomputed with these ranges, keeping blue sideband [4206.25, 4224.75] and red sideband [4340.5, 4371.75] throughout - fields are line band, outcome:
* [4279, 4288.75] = 1.5 Ang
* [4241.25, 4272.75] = 4.3 Ang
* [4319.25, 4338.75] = 1.0 Ang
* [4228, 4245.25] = 2.1 Ang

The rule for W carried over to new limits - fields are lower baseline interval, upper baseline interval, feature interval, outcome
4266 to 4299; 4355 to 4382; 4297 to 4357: 1.4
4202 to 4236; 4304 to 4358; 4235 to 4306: 7.1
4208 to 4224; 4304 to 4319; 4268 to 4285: 1.2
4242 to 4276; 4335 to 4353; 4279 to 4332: 6.2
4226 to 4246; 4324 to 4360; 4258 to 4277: 1.6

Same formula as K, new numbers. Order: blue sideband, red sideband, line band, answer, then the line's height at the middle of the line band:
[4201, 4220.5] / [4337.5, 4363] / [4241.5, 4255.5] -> 2.0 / 271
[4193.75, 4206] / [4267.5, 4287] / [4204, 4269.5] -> -2.2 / 225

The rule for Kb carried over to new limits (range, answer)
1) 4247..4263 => 212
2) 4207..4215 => 275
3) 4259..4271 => 243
